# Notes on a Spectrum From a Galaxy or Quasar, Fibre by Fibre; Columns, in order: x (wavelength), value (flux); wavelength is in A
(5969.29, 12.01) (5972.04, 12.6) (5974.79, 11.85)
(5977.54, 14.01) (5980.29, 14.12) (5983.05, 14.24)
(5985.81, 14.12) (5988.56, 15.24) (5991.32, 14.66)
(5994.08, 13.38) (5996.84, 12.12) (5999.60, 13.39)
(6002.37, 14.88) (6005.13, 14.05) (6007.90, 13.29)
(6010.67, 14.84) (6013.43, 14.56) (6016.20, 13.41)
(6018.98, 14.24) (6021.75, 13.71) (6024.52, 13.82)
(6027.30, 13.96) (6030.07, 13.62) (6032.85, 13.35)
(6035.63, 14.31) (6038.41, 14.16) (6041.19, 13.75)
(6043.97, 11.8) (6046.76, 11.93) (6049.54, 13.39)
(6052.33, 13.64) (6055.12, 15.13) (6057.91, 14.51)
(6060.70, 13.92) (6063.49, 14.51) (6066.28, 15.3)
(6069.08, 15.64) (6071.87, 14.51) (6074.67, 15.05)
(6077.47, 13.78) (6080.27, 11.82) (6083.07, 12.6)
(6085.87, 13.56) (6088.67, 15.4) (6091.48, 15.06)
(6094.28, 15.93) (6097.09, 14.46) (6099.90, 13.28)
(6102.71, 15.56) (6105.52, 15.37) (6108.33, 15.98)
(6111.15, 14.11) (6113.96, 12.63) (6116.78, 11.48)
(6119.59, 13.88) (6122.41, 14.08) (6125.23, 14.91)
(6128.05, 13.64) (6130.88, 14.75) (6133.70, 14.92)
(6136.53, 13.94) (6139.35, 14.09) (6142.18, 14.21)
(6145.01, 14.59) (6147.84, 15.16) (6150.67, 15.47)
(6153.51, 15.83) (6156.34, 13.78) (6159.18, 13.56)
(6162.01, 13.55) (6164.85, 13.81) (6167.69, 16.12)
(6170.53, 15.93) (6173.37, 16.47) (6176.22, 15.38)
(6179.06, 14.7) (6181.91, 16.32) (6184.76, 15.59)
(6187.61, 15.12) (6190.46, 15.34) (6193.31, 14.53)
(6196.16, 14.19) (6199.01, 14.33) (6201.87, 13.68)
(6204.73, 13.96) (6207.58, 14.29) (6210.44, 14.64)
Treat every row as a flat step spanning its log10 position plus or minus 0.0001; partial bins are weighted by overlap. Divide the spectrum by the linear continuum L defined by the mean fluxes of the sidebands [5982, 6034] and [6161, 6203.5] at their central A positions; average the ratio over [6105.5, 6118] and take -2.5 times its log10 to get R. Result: 0.06 mag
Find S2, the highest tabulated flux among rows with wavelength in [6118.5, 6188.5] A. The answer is 16.47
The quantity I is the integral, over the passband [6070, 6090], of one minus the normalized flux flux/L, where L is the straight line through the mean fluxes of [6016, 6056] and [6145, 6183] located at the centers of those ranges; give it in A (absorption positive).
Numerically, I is 0.34 A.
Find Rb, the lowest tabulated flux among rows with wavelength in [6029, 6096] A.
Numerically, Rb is 11.8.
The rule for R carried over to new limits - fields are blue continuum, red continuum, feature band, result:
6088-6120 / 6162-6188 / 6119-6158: 0.03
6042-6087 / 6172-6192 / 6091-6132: 0.01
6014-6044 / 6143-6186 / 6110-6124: 0.11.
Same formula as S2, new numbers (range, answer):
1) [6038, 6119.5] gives 15.98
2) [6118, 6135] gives 14.92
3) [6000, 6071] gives 15.64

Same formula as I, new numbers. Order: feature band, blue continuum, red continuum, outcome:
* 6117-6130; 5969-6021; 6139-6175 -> 0.6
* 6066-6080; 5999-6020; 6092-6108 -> 0.1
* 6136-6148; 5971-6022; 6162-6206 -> 0.3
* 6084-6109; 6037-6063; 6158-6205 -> -1.5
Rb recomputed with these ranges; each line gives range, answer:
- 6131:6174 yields 13.55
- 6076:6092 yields 11.82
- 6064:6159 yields 11.48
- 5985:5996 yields 13.38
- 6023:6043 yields 13.35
